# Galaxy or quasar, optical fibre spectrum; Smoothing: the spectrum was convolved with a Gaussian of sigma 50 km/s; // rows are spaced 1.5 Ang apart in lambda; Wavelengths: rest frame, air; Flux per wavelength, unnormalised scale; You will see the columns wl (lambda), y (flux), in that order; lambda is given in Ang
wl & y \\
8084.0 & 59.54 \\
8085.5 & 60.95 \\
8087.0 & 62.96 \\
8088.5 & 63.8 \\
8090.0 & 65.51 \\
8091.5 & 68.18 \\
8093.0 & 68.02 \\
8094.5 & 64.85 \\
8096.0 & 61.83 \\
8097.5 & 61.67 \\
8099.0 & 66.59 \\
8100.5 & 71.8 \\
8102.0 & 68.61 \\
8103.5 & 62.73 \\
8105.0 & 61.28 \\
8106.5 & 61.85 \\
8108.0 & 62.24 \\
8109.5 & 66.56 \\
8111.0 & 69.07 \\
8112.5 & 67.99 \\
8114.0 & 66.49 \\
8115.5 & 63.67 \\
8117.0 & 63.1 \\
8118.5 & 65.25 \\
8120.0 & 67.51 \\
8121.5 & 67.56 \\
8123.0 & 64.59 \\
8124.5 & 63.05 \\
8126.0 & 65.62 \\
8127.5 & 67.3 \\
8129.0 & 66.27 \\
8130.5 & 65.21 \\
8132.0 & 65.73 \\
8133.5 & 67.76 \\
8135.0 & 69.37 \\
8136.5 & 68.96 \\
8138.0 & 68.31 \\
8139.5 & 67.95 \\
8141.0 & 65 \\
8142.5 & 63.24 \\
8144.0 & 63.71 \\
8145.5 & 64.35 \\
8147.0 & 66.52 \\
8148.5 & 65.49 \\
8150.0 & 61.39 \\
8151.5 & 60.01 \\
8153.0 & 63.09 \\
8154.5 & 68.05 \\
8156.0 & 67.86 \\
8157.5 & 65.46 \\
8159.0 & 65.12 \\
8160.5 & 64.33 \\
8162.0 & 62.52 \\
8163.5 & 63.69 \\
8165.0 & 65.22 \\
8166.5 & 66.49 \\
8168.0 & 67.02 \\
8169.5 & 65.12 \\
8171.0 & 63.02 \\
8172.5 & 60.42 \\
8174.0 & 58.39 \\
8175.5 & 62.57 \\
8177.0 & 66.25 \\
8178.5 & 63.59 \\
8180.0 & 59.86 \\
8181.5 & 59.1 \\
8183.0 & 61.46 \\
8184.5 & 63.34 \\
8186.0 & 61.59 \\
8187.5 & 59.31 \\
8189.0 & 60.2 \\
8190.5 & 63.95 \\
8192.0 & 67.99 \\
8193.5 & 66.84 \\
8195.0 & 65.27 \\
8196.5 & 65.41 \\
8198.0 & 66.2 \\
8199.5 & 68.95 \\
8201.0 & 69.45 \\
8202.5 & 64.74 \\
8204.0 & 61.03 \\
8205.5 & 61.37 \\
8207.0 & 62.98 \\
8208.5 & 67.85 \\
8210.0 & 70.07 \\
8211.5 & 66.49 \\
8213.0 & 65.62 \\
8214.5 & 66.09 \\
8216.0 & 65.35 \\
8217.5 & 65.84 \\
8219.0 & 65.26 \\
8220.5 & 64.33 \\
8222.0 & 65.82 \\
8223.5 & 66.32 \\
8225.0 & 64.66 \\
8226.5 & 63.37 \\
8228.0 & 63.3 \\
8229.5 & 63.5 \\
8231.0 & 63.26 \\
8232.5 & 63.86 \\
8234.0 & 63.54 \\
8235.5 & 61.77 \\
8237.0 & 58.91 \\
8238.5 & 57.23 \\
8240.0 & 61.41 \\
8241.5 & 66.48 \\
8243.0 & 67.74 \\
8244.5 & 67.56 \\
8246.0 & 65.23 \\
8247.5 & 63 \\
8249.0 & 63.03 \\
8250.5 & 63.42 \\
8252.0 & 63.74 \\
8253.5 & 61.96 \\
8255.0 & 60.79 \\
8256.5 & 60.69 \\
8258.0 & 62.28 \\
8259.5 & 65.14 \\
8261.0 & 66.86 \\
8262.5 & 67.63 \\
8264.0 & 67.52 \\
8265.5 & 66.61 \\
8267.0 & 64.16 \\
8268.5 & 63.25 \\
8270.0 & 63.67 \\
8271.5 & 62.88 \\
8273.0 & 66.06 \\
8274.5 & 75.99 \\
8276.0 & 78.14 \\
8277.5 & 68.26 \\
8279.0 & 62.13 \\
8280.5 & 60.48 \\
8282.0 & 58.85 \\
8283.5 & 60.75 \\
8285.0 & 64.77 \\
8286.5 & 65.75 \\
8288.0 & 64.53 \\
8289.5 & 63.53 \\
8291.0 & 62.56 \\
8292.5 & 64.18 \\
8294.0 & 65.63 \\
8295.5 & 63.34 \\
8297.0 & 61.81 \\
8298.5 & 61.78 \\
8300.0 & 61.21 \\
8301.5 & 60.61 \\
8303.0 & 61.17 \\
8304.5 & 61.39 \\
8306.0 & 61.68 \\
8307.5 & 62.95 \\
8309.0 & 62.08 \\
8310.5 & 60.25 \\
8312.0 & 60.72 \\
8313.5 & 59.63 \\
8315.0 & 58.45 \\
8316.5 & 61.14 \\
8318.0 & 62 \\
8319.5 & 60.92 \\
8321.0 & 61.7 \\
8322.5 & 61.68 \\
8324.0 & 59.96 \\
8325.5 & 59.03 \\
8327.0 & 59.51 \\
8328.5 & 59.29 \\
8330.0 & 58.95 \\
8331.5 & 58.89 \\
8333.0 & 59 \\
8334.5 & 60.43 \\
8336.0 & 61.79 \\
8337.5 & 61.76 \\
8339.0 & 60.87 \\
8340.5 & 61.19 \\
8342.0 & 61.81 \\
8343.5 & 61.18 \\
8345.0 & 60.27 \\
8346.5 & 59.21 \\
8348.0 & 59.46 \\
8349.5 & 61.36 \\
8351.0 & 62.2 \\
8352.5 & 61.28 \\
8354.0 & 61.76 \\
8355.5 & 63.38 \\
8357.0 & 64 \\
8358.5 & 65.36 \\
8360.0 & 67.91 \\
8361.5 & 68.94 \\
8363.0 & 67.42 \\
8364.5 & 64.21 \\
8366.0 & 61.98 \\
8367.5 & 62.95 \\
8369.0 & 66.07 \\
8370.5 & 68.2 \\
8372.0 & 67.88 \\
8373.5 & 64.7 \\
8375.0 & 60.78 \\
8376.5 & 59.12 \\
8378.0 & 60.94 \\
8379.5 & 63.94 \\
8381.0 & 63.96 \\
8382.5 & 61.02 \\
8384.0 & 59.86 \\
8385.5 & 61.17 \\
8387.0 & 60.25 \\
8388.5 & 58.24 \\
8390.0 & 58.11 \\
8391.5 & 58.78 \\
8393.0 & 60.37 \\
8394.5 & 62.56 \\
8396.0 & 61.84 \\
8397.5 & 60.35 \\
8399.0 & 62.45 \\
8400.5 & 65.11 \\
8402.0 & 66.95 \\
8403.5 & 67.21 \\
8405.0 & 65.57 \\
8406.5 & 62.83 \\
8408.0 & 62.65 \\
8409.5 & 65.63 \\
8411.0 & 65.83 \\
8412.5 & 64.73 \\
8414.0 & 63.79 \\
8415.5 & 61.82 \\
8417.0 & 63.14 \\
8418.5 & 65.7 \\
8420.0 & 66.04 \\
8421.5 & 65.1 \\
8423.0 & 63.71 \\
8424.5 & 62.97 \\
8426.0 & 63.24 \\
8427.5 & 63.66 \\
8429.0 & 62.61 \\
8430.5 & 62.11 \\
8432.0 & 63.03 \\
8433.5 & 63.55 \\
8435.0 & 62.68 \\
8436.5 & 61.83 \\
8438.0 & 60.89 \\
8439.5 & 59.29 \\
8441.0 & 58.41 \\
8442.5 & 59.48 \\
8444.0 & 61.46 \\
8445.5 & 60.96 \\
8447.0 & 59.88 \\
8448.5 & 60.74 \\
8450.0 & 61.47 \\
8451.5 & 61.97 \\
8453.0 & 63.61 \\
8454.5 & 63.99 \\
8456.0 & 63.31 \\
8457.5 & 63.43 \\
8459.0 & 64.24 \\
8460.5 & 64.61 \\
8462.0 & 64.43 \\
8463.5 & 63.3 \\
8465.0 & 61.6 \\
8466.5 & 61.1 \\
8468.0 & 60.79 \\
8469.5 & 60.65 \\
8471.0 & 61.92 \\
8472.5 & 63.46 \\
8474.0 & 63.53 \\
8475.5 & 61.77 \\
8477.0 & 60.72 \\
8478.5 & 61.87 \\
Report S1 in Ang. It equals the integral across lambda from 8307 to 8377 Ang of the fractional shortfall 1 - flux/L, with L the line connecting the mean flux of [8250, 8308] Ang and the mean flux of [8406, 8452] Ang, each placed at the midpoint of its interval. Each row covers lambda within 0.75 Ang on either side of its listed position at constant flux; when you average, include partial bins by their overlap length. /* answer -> 1.6 Ang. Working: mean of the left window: 64.1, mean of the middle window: 62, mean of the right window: 62.6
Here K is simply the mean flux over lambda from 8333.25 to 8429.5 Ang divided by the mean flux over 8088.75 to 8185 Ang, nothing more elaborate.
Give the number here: 0.97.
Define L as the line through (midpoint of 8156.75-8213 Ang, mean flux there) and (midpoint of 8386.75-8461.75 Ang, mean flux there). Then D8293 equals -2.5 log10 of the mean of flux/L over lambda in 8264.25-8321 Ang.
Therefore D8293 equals 0.00 mag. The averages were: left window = 64.1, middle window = 63.3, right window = 62.7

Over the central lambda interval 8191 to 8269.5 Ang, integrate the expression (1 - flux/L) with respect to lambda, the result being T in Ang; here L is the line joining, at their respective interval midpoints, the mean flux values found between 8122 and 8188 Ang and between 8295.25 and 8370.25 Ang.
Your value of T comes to -1.7 Ang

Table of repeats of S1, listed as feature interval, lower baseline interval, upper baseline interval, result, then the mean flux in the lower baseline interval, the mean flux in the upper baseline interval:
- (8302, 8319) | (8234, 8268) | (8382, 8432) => 0.6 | 63.8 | 62.9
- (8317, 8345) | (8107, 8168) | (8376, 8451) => 1.2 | 65.5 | 62.4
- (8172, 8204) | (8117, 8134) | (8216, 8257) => 0.5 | 65.8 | 63.6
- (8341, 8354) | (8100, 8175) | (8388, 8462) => 0.5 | 65.2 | 62.7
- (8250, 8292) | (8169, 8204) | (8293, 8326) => -1.8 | 63.5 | 61.4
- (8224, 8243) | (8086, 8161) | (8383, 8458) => 0.4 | 65.4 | 62.5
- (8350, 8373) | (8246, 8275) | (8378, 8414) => -0.6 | 64.6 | 62.6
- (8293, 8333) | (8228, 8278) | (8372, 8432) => 1.9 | 64.7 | 62.9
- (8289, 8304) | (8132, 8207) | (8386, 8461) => 0.2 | 64.4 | 62.6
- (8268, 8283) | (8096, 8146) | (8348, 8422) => -0.4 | 65.7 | 63.3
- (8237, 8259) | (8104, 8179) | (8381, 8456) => 0.3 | 65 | 62.4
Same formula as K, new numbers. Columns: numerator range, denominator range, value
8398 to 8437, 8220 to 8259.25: 1.01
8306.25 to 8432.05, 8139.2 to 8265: 0.97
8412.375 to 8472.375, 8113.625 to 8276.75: 0.97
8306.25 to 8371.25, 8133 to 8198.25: 0.96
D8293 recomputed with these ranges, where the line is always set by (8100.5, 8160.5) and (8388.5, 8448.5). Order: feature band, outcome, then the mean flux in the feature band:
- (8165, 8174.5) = 0.02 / 63.7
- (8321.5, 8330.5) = 0.07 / 59.8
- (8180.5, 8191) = 0.07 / 61.2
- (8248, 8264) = 0.01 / 63.7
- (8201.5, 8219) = -0.01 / 65.3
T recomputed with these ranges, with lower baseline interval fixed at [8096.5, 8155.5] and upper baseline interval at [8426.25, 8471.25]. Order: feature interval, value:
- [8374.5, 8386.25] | 0.3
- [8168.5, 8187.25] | 0.8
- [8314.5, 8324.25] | 0.4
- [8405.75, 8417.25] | -0.3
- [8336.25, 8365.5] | 0.1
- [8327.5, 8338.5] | 0.6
